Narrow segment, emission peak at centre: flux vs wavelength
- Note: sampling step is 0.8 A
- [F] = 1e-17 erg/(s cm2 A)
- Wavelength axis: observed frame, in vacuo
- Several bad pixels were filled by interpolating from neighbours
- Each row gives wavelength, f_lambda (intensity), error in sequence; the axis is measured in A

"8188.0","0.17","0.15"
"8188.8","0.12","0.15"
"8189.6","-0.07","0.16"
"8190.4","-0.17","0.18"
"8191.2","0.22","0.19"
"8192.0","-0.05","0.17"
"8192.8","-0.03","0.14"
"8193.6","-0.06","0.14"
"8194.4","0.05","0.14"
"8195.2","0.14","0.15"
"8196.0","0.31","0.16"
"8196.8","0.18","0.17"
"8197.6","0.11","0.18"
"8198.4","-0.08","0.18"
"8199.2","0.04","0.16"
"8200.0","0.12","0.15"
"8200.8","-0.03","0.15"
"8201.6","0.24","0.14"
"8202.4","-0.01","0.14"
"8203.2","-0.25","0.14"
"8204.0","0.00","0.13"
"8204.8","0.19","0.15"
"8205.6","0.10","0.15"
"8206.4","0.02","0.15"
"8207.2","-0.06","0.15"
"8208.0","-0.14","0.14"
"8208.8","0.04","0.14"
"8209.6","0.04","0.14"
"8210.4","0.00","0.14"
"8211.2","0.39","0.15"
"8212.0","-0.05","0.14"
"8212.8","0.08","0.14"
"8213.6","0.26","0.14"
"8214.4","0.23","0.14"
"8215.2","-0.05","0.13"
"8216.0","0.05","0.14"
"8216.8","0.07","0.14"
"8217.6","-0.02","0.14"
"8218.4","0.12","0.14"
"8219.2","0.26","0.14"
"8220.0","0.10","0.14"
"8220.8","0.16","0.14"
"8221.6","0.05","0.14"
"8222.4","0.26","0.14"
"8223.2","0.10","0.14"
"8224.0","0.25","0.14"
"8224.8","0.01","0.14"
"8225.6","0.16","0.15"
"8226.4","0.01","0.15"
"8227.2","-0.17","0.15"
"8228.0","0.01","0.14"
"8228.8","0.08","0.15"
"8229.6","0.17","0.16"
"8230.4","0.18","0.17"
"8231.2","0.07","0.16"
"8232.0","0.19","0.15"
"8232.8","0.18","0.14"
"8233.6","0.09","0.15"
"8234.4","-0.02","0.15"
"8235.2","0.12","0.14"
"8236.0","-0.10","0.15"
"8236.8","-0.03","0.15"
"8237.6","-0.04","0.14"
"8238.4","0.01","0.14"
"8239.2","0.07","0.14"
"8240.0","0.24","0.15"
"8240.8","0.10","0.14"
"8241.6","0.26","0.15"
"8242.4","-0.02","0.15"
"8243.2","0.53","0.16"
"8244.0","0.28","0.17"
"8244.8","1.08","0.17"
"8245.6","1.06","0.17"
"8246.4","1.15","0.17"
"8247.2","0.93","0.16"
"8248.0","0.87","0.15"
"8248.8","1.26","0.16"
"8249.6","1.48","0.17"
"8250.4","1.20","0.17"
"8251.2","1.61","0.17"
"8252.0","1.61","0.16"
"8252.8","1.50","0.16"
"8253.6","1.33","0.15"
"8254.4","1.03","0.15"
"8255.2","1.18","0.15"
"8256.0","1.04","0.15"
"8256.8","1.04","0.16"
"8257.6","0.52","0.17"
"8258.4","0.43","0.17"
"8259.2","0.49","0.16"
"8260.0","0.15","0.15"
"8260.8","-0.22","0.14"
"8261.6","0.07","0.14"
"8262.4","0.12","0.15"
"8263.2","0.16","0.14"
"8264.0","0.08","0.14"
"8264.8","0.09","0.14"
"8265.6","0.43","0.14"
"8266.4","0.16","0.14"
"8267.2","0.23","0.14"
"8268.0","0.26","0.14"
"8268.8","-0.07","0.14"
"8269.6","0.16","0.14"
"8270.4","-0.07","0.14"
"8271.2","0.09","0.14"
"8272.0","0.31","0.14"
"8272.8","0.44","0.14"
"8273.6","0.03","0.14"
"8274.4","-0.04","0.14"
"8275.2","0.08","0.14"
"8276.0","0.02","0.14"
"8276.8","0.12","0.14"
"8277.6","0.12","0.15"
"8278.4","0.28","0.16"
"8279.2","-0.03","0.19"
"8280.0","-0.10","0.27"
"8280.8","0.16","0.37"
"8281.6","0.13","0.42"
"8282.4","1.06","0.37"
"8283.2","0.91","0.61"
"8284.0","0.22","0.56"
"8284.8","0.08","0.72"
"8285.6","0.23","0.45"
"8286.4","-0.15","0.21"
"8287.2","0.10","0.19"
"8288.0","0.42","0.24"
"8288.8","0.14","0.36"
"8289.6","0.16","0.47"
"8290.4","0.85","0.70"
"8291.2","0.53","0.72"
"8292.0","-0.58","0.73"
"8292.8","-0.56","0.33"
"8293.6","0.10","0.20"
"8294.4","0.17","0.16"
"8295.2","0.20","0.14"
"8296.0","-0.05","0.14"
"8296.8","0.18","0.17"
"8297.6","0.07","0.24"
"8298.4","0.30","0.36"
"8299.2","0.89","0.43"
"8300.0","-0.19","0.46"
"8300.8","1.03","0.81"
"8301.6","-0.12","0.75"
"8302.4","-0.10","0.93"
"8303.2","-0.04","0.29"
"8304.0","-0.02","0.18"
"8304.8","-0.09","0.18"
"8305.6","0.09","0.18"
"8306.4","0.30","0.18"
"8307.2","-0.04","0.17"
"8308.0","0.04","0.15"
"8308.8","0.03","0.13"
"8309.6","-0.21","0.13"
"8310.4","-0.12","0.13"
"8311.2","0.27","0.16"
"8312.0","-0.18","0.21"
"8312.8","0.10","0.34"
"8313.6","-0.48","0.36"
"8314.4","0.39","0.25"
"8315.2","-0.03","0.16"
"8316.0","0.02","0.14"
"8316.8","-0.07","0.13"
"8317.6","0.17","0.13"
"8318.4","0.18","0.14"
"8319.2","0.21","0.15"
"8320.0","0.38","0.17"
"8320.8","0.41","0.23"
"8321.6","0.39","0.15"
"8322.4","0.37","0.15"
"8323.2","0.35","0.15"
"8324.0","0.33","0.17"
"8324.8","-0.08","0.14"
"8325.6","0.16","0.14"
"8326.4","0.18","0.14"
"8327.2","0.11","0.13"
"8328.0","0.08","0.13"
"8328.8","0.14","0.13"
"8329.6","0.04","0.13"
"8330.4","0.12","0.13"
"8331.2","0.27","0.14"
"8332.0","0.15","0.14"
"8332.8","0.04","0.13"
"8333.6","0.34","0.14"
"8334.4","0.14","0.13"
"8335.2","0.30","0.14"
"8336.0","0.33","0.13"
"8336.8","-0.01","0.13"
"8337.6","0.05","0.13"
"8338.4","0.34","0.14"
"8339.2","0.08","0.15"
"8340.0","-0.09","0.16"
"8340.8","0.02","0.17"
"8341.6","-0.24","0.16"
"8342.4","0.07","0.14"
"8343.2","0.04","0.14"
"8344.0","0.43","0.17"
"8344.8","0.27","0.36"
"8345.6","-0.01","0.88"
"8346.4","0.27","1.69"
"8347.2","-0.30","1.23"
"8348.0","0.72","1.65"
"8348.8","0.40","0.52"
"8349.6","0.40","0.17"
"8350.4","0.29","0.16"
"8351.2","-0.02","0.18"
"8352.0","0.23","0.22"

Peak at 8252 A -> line [O II]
